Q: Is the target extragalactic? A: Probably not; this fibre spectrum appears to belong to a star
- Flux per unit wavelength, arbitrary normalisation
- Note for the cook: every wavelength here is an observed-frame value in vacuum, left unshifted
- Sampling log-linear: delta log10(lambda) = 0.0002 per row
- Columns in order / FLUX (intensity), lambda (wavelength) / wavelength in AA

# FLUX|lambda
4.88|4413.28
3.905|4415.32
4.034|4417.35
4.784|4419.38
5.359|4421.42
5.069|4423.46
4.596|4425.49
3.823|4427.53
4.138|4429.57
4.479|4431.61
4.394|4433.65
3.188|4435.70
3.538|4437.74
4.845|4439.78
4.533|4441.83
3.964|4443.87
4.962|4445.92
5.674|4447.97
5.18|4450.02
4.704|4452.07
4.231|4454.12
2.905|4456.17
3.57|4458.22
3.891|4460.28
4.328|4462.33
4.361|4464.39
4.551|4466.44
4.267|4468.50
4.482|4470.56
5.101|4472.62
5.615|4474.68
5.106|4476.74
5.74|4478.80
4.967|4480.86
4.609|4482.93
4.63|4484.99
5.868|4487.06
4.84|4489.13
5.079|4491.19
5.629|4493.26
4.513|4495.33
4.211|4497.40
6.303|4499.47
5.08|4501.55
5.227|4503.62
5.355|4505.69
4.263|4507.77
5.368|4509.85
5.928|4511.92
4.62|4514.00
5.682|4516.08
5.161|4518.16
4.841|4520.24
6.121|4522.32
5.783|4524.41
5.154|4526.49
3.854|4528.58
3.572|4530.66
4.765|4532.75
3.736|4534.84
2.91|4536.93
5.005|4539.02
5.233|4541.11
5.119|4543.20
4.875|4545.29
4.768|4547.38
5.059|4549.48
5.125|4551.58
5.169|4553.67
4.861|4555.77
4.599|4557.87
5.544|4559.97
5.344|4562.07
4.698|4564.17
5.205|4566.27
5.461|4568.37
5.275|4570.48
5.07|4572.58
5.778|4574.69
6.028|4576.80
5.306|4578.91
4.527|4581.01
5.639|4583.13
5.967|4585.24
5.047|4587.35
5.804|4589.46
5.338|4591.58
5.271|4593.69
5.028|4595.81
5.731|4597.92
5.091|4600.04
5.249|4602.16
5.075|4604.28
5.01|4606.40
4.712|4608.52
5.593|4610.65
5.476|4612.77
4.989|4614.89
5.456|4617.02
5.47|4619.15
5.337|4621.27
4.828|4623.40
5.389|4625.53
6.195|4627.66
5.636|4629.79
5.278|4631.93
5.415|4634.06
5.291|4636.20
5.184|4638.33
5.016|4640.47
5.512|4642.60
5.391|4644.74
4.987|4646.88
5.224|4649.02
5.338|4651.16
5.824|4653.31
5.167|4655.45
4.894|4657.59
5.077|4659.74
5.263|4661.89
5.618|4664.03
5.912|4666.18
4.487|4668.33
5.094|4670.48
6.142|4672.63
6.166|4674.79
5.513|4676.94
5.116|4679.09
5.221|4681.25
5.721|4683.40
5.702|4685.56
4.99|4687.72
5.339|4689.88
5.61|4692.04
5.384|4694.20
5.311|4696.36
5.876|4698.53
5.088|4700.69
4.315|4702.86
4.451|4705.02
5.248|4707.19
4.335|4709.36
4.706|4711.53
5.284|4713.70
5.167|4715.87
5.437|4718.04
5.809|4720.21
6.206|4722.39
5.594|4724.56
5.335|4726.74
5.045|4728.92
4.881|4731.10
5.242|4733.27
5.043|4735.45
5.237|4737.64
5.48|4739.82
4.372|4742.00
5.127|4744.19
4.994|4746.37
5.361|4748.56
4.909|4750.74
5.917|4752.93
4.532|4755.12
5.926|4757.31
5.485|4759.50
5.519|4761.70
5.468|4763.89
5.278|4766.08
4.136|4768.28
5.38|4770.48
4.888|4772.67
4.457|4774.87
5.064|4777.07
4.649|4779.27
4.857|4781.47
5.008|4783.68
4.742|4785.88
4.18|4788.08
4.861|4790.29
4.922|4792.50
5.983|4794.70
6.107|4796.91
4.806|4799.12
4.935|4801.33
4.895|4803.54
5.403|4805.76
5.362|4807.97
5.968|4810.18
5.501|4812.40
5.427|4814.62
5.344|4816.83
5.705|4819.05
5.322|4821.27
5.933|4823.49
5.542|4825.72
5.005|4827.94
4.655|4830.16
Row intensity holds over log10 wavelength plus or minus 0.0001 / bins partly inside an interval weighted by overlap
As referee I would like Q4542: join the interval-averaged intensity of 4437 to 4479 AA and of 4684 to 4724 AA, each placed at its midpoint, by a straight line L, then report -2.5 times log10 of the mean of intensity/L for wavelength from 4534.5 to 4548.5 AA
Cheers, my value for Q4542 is 0.05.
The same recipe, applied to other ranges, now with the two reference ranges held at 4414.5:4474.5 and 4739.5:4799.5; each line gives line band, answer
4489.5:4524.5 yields -0.155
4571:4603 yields -0.150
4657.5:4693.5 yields -0.112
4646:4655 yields -0.108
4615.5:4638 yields -0.135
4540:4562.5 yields -0.098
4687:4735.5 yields -0.053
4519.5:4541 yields -0.005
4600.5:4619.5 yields -0.102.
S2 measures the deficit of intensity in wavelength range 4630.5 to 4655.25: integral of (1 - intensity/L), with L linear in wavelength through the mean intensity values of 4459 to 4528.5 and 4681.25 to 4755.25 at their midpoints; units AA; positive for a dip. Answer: -0.77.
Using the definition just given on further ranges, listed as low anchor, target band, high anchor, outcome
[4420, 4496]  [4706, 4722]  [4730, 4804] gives -0.6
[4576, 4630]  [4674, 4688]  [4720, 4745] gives -0.6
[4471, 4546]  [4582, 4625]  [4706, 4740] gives -1.7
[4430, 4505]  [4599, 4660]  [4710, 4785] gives -3.9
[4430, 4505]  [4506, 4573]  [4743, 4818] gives -2.2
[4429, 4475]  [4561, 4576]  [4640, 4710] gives -1.3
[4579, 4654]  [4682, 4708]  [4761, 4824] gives 0.0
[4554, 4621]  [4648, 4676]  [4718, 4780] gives -0.9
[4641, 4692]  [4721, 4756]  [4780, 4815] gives 0.4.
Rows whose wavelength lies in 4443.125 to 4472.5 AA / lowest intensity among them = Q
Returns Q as 2.905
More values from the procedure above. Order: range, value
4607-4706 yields 4.315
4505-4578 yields 2.91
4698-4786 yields 4.136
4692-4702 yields 5.088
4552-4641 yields 4.527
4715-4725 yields 5.167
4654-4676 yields 4.487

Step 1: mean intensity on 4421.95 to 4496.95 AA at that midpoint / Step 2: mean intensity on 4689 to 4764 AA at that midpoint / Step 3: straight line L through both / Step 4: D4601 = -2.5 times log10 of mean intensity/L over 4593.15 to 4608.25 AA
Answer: -0.05 mag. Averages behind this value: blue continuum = 4.6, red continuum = 5.23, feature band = 5.18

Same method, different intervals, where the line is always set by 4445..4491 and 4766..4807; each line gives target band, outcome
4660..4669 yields -0.10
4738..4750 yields -0.03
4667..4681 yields -0.11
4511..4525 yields -0.14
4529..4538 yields 0.26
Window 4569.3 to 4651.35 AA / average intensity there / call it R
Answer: 5.33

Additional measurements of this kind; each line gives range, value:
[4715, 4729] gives 5.55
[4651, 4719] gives 5.27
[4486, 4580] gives 5.05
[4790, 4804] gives 5.25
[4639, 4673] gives 5.29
